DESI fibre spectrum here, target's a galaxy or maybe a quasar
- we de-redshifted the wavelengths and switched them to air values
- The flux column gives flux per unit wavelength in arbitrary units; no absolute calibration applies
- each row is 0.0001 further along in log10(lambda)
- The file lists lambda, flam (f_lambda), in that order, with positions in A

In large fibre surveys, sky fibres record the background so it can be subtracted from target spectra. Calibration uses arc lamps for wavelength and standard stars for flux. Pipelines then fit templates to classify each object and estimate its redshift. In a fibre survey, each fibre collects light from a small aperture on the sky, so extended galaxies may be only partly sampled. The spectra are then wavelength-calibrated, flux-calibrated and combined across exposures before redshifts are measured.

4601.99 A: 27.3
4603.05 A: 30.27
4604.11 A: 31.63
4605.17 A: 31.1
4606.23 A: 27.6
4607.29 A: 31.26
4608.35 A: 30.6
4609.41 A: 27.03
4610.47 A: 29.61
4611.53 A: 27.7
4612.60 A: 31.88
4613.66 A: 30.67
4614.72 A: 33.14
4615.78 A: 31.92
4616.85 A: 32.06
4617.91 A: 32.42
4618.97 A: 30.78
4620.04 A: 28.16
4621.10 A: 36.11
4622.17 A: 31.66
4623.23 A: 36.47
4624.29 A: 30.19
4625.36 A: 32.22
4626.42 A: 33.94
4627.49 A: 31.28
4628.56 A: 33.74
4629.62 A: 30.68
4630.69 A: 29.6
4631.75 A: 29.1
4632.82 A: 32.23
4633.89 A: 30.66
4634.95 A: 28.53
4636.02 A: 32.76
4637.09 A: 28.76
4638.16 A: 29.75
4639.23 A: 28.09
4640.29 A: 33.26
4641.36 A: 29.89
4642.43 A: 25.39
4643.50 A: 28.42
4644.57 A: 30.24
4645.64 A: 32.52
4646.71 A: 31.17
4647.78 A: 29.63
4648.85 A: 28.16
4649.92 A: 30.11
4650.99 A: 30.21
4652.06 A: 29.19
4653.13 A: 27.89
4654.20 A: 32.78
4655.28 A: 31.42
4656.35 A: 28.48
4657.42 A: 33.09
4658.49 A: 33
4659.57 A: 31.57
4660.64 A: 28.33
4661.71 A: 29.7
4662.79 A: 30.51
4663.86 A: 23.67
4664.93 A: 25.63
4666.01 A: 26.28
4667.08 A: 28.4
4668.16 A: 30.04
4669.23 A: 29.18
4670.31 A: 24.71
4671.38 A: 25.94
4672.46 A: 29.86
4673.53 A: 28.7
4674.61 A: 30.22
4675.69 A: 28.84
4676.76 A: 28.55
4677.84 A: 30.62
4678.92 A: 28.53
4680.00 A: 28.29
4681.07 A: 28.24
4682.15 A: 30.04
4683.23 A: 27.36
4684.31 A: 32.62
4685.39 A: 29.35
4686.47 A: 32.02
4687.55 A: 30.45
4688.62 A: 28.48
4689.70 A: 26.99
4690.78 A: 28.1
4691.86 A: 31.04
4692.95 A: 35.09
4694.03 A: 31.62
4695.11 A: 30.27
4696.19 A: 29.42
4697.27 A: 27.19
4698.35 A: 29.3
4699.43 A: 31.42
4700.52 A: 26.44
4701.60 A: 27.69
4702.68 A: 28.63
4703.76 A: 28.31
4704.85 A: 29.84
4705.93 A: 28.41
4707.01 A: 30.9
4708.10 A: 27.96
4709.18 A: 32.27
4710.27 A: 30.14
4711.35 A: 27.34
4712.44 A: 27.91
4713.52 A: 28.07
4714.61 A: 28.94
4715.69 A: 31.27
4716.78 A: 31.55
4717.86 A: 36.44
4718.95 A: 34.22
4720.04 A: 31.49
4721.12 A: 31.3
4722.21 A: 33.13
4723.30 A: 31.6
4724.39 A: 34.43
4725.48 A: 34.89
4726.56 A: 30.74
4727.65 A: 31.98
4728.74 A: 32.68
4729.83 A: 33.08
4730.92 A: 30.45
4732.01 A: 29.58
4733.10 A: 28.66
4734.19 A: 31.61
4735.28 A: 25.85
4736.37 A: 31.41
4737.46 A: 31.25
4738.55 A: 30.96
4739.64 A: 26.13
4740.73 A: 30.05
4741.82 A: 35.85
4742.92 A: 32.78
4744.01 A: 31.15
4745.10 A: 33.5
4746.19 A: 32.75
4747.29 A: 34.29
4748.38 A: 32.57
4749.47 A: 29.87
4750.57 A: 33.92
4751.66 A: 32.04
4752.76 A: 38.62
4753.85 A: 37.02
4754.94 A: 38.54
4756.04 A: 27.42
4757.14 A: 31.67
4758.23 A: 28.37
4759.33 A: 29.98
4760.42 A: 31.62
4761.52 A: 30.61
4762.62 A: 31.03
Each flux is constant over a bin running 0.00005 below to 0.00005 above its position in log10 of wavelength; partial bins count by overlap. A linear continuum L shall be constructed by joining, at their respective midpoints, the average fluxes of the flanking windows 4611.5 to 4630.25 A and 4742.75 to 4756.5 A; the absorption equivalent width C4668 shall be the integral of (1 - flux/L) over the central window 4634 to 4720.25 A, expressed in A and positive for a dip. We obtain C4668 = 8.13 A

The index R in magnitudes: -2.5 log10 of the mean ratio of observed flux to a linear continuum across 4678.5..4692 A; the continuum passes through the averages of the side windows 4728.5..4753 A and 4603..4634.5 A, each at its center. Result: 0.08 mag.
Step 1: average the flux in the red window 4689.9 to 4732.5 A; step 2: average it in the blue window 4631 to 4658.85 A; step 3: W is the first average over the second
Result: 1.01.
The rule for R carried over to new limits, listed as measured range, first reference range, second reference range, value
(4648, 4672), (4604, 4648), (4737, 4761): 0.08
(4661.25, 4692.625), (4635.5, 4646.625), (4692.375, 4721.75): 0.05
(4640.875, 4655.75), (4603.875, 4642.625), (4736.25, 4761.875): 0.05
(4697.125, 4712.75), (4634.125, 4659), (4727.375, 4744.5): 0.06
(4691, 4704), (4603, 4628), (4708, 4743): 0.05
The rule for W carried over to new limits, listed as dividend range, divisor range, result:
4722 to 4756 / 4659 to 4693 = 1.12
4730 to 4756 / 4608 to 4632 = 1.02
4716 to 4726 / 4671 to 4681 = 1.15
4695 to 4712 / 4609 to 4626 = 0.92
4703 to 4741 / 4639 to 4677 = 1.05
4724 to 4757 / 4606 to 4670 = 1.06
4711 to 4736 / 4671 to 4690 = 1.07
